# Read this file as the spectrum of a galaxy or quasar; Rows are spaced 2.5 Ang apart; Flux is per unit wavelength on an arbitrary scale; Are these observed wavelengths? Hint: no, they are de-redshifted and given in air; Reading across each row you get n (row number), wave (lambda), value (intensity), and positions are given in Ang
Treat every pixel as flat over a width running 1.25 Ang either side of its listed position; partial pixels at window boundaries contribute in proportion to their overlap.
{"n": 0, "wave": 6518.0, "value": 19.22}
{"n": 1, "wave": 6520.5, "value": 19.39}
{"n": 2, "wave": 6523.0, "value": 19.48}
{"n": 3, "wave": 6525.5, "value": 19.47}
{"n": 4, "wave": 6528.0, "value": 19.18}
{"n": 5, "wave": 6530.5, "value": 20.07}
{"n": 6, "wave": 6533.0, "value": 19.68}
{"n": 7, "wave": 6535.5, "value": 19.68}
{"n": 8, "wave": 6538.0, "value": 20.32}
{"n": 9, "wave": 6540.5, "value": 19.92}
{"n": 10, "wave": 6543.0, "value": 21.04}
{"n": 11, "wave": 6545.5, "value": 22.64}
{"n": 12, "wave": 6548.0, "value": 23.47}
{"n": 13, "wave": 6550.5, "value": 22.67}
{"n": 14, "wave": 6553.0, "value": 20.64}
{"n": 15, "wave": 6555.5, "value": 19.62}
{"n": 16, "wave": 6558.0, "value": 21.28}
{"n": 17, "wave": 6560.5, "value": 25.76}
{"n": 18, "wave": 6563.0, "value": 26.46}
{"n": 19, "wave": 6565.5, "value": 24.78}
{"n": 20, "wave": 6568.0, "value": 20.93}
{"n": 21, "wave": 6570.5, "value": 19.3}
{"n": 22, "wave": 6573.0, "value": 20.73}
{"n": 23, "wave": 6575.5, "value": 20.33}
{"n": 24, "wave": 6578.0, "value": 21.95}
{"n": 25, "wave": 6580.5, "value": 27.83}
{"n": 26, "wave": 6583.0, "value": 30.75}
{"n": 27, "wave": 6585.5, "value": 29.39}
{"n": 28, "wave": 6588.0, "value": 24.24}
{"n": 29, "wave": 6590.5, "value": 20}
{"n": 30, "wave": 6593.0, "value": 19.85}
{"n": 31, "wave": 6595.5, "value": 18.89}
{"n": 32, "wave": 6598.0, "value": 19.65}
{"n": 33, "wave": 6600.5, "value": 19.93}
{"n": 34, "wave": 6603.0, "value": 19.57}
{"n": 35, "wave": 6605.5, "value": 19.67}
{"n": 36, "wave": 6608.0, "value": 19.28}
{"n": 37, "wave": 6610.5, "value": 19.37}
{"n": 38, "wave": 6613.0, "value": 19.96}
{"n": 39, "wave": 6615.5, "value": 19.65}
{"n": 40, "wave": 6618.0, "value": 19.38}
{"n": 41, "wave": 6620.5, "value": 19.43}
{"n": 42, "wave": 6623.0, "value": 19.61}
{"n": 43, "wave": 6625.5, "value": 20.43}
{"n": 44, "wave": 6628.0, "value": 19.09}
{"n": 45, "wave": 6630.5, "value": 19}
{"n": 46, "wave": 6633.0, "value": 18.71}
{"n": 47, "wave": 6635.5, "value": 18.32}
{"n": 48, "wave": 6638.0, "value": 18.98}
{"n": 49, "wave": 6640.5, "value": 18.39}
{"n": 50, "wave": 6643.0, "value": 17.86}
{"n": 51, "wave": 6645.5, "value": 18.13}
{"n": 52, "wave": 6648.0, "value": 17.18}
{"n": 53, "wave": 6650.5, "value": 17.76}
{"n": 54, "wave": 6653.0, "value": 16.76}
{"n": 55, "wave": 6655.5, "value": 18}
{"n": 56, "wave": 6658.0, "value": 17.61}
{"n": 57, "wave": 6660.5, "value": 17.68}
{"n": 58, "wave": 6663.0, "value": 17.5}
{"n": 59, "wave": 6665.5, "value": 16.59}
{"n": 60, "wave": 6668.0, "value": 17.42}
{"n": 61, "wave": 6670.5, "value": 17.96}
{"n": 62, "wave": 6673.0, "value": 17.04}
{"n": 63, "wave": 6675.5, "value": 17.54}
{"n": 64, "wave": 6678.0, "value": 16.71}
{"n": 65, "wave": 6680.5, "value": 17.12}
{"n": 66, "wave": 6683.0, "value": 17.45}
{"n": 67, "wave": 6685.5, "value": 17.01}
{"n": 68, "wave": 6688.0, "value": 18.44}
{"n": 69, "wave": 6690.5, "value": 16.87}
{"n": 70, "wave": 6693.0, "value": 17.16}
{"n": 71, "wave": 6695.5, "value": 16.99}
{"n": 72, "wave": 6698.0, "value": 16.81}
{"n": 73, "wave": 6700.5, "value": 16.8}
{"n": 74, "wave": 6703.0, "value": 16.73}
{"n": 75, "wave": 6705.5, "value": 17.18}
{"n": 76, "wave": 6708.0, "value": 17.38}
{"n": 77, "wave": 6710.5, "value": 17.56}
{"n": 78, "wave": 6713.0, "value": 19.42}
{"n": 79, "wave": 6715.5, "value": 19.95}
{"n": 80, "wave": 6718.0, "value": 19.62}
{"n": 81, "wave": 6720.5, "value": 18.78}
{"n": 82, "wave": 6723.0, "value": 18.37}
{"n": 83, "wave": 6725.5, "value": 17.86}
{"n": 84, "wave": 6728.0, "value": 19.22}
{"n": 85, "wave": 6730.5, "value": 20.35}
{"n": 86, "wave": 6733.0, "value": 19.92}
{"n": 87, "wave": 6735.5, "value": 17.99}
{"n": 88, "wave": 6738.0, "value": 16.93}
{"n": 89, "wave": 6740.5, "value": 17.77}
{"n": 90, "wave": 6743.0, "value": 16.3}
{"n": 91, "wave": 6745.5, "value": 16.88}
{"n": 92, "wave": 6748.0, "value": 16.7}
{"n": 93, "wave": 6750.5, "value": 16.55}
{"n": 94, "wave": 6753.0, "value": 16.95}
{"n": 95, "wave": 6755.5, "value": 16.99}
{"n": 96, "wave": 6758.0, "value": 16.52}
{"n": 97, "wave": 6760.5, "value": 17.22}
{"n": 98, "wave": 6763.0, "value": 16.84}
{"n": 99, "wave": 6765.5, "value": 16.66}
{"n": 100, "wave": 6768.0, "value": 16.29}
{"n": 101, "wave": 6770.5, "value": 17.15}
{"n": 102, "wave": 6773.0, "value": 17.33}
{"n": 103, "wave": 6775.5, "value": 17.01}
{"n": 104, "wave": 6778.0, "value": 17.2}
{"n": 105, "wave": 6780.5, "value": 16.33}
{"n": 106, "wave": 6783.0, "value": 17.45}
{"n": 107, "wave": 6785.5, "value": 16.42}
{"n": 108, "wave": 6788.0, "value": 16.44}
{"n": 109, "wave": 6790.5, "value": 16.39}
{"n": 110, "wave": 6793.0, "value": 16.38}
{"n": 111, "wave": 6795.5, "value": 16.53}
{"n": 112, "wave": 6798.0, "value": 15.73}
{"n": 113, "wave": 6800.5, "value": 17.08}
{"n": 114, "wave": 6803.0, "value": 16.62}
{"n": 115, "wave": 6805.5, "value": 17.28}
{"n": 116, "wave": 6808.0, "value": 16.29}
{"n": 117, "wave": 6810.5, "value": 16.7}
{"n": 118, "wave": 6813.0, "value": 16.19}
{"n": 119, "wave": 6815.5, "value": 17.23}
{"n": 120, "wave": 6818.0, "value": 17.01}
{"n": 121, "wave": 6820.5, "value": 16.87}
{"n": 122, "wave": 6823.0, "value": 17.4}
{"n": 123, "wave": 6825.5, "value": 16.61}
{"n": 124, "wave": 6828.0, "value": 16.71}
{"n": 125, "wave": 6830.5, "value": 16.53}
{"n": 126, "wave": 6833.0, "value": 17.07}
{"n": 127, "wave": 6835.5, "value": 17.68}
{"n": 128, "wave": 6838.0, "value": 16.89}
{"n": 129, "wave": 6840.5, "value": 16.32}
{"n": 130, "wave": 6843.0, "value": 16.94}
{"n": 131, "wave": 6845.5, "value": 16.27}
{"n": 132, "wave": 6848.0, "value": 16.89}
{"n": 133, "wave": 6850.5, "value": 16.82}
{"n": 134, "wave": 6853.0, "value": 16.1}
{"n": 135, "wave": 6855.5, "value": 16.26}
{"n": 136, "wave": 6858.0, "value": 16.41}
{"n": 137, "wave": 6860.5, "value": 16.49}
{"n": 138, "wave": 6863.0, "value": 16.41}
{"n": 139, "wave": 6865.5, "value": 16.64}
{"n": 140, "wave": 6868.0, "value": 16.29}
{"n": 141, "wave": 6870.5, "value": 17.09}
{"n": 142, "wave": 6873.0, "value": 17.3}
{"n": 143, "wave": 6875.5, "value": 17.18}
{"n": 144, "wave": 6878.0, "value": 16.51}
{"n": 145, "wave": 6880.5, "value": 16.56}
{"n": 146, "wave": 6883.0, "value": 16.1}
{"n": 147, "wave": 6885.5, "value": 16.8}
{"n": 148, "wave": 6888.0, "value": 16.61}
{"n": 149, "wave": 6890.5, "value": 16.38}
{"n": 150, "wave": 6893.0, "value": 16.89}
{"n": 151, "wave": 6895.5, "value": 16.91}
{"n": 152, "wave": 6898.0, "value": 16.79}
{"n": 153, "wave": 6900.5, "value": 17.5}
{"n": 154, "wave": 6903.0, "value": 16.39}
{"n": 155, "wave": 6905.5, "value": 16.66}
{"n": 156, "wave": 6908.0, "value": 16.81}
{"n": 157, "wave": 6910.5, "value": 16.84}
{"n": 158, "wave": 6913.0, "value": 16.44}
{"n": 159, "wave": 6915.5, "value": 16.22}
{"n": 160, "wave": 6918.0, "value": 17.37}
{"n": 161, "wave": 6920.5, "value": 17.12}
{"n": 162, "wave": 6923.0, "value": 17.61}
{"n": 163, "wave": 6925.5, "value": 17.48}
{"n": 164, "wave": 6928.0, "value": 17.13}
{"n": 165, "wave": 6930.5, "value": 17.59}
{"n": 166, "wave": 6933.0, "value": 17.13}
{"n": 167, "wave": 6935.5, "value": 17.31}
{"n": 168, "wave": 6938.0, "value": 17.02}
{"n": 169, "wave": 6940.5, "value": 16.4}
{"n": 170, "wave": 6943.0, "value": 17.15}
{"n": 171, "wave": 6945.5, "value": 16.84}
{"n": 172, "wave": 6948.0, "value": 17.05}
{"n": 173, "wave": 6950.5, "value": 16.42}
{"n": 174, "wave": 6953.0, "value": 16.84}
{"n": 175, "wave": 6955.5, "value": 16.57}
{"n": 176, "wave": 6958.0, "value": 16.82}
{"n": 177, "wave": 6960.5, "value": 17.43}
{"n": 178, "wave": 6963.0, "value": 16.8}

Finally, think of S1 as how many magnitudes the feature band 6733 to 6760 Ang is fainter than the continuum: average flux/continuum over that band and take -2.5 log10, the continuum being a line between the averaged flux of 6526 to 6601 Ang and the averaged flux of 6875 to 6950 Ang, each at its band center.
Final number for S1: 0.13 mag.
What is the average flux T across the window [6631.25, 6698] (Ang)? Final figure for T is 17.6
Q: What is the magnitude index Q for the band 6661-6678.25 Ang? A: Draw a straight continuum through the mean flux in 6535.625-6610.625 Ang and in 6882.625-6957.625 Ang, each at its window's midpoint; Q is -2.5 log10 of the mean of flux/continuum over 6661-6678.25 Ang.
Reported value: 0.19 mag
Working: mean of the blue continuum 22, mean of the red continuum 16.9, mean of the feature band 17.3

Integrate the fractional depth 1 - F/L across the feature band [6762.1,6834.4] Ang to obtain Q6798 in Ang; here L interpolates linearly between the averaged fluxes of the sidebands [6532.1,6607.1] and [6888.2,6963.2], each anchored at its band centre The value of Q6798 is 7.7 Ang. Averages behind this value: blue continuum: 22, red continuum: 16.9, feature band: 16.8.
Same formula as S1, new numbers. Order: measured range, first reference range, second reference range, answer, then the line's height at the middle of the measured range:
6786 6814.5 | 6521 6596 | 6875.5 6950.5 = 0.12 mag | 18.5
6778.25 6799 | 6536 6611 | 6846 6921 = 0.11 mag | 18.3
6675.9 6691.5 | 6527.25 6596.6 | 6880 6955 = 0.18 mag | 20.4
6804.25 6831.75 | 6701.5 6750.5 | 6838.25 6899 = 0.02 mag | 17.2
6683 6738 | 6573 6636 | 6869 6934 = 0.08 mag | 19.5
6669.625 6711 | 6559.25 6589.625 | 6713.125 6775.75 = 0.15 mag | 19.8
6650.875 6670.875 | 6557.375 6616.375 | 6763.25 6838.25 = 0.16 mag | 20.3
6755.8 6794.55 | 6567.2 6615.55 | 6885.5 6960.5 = 0.14 mag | 19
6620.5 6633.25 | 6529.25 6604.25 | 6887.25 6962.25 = 0.09 mag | 21.2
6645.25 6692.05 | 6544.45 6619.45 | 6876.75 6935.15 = 0.18 mag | 20.6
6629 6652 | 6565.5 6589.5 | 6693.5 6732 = 0.17 mag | 21.3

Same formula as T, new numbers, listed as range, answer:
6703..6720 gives 18.4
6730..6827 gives 17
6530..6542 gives 19.9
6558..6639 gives 21.3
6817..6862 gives 16.7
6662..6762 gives 17.6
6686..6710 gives 17.2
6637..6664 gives 17.8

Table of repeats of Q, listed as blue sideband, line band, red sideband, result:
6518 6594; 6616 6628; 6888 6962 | 0.08 mag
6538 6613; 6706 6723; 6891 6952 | 0.07 mag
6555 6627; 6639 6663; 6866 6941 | 0.17 mag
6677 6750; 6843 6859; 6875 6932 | 0.04 mag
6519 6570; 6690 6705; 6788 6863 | 0.11 mag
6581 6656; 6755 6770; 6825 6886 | 0.08 mag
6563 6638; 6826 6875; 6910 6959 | 0.08 mag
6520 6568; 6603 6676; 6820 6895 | 0.08 mag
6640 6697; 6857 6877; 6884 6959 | 0.02 mag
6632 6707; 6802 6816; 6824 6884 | 0.01 mag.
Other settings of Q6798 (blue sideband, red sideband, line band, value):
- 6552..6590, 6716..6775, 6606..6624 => 2.06 Ang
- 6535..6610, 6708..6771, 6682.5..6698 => 1.44 Ang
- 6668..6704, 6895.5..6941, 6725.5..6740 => -1.33 Ang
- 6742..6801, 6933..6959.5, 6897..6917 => 0.14 Ang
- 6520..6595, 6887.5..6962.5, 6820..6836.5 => 1.17 Ang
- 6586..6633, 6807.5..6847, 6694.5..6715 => 1.23 Ang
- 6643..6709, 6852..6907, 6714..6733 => -2.28 Ang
